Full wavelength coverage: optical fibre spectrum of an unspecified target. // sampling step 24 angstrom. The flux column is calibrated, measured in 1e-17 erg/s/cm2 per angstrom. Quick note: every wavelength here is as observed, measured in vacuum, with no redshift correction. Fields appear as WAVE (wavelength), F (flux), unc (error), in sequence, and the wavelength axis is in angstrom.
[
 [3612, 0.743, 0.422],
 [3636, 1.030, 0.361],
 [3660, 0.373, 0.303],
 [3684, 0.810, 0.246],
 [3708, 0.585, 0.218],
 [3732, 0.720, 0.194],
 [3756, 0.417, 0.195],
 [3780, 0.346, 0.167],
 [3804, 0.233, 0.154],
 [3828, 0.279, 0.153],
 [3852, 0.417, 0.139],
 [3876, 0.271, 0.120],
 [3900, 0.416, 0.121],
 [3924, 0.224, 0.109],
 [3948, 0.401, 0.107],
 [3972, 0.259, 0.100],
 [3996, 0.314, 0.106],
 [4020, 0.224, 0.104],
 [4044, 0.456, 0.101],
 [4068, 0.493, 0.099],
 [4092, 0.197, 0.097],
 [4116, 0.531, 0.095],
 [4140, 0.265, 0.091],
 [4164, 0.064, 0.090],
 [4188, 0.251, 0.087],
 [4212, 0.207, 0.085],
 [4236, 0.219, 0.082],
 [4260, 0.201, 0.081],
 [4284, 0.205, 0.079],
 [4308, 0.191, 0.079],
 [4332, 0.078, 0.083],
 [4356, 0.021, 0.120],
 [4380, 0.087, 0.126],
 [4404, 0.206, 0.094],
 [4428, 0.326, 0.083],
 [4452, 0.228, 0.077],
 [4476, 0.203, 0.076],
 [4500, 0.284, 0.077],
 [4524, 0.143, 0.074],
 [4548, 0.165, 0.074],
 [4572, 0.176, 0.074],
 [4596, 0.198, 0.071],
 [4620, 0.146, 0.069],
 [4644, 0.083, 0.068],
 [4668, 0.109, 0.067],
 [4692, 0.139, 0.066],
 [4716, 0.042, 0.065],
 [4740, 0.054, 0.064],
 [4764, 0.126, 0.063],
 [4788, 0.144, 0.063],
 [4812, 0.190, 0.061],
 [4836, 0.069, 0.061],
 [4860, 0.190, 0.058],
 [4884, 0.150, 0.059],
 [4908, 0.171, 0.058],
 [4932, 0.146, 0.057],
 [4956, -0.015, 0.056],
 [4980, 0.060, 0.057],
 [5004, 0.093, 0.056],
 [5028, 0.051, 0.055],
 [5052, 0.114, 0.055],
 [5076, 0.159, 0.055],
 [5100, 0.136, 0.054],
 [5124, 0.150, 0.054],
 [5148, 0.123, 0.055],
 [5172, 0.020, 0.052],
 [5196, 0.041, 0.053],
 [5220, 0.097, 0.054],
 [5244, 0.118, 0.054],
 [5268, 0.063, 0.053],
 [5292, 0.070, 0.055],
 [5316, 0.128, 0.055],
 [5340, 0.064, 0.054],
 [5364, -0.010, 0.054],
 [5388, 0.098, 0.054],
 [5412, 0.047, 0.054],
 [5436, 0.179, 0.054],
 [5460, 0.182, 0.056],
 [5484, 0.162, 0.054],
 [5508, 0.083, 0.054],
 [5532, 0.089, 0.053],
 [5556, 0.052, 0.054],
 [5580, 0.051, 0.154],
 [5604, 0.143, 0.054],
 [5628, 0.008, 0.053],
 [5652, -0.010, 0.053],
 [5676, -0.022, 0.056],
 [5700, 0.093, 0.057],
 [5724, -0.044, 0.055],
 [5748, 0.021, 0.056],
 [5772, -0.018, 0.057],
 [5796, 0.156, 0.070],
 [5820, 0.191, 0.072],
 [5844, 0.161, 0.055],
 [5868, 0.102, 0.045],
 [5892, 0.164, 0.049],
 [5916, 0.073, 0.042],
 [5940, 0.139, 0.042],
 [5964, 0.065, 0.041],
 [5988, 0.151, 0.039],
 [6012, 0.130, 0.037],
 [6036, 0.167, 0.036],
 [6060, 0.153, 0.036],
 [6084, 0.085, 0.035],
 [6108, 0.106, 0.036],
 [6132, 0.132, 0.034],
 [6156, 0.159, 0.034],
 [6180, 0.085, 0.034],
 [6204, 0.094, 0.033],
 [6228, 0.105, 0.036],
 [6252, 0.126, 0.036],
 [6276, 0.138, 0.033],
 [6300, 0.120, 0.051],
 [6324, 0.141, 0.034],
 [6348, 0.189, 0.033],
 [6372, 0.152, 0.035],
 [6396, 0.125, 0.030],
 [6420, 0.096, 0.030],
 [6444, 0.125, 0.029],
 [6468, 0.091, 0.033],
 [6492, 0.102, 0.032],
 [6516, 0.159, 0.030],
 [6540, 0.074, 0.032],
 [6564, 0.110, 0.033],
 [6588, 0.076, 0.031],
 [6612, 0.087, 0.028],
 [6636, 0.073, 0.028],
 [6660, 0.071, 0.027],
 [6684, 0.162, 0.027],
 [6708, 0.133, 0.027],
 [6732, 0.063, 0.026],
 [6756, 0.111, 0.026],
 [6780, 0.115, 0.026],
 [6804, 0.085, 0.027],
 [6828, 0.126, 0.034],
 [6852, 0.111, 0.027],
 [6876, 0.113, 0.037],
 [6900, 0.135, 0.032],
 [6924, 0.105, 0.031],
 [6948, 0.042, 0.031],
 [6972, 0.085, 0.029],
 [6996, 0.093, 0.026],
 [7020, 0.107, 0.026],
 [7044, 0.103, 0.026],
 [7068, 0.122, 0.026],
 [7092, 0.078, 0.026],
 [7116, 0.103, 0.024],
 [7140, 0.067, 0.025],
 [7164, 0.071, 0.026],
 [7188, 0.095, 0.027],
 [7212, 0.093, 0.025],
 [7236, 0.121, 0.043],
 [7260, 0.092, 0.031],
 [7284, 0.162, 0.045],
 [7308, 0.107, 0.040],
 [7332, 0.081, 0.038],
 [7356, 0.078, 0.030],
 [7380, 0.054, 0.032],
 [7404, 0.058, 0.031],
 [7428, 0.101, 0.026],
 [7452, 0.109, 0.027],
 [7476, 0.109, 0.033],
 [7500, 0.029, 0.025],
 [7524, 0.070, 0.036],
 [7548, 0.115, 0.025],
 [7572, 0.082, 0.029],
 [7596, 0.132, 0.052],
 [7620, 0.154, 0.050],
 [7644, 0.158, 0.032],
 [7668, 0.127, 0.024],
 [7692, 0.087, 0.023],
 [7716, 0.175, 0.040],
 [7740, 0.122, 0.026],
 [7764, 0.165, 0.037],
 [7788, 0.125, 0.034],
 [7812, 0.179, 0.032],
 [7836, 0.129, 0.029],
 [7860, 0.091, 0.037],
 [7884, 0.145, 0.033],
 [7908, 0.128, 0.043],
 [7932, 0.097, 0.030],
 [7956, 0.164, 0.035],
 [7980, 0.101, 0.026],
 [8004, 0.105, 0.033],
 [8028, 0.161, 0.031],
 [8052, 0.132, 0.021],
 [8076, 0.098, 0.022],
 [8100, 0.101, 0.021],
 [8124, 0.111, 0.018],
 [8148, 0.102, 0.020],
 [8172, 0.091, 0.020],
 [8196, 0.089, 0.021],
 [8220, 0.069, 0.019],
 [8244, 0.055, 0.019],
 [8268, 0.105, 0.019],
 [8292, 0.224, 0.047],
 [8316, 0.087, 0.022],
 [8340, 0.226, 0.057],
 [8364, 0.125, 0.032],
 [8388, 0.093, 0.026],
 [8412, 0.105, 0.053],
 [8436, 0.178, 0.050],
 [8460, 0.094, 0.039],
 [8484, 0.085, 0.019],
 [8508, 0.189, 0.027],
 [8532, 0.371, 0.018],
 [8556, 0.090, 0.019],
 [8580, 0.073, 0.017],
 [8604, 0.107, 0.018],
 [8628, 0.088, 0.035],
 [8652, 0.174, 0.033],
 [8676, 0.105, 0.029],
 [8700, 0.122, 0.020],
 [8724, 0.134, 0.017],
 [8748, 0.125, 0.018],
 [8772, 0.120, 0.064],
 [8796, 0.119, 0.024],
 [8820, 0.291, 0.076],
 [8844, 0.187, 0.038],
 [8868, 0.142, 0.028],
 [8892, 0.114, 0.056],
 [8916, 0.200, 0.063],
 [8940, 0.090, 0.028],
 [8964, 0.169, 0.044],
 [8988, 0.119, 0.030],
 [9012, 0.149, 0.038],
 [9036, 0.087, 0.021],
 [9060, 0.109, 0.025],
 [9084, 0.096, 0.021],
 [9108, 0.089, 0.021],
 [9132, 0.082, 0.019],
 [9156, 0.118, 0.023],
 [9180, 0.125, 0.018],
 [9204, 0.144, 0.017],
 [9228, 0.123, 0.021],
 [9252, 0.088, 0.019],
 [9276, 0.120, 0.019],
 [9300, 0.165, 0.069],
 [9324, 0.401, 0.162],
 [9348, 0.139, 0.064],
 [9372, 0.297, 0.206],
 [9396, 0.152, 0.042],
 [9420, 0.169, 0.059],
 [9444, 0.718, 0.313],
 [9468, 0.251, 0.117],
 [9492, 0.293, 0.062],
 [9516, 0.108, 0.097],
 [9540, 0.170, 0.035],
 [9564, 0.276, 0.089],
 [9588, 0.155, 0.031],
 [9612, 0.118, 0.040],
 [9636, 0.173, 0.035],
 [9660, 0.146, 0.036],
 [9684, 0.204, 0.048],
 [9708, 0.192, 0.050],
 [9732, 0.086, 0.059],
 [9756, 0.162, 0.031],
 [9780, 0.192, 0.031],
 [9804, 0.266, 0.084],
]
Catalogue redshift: 1.286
